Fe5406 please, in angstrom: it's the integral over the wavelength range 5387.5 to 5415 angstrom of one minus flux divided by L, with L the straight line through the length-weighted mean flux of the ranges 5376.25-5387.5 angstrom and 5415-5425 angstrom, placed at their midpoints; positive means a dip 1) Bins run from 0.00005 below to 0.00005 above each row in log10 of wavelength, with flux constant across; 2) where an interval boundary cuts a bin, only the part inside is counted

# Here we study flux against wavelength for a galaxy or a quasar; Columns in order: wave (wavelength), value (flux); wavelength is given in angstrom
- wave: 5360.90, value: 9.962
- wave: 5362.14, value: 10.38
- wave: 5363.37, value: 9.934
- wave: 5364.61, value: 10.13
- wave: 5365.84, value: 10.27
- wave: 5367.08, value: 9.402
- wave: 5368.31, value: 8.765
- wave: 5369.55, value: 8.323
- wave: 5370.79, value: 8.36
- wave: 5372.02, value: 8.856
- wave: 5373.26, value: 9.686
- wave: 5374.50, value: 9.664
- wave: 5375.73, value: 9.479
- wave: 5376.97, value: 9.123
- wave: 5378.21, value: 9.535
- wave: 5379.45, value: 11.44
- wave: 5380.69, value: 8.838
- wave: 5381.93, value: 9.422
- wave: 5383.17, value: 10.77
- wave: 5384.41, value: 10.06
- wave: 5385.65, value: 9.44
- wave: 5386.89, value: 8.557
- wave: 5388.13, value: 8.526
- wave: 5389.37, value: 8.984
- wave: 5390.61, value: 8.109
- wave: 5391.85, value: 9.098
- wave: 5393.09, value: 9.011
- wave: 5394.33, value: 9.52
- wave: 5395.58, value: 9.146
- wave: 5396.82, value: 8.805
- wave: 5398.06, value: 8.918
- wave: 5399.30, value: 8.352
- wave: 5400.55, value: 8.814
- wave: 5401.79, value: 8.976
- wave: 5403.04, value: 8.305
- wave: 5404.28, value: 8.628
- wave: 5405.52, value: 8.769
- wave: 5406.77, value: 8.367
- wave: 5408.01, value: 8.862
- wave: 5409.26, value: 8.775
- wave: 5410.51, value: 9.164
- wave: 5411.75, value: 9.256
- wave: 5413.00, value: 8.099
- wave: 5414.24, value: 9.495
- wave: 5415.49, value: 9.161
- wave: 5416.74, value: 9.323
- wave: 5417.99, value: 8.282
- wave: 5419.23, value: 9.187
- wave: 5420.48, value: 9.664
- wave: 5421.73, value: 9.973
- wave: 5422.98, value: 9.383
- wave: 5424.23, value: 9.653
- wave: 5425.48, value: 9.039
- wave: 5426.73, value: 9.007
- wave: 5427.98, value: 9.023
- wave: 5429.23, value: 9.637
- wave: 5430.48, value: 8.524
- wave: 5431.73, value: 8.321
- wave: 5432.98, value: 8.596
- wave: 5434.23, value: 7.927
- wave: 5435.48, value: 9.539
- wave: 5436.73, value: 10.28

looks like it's 2.0 angstrom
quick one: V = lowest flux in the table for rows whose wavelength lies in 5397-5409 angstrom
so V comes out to 8.305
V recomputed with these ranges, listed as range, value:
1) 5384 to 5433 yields 8.099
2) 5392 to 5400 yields 8.352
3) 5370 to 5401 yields 8.109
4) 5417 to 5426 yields 8.282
